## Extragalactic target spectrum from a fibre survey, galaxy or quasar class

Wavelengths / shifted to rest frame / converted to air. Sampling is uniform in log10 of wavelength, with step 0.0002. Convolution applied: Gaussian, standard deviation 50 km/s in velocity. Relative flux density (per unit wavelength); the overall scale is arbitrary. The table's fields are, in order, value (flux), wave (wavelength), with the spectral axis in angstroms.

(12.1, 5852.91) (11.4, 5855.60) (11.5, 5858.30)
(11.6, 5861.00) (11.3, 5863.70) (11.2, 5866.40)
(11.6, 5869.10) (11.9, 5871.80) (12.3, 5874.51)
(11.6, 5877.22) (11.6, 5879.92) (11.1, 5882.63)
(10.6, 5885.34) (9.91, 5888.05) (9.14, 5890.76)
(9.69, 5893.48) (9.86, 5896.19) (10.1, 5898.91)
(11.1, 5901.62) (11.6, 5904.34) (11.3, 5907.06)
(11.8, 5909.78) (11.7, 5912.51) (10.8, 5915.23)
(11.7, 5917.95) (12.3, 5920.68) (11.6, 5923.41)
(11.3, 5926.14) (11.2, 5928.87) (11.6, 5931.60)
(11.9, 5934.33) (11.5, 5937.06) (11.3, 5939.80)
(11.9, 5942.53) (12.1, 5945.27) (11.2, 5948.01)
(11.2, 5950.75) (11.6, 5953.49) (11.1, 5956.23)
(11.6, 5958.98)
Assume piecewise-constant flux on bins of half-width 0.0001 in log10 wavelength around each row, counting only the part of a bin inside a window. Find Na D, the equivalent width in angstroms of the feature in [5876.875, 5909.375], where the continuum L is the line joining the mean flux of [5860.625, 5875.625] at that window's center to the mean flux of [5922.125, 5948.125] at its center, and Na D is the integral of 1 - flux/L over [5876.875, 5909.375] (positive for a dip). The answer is 2.75 angstroms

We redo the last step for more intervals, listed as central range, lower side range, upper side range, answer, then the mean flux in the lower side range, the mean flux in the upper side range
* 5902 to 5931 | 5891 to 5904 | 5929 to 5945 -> -1.67 angstroms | 10.2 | 11.6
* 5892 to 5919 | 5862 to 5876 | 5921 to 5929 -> 1.42 angstroms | 11.7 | 11.5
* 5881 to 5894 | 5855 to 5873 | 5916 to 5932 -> 1.57 angstroms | 11.5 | 11.6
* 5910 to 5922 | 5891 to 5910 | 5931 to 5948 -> -0.65 angstroms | 10.6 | 11.7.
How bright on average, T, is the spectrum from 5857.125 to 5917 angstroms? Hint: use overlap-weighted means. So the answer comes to 11.1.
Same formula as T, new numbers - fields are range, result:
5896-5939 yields 11.4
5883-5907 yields 10.3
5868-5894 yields 11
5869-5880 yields 11.8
